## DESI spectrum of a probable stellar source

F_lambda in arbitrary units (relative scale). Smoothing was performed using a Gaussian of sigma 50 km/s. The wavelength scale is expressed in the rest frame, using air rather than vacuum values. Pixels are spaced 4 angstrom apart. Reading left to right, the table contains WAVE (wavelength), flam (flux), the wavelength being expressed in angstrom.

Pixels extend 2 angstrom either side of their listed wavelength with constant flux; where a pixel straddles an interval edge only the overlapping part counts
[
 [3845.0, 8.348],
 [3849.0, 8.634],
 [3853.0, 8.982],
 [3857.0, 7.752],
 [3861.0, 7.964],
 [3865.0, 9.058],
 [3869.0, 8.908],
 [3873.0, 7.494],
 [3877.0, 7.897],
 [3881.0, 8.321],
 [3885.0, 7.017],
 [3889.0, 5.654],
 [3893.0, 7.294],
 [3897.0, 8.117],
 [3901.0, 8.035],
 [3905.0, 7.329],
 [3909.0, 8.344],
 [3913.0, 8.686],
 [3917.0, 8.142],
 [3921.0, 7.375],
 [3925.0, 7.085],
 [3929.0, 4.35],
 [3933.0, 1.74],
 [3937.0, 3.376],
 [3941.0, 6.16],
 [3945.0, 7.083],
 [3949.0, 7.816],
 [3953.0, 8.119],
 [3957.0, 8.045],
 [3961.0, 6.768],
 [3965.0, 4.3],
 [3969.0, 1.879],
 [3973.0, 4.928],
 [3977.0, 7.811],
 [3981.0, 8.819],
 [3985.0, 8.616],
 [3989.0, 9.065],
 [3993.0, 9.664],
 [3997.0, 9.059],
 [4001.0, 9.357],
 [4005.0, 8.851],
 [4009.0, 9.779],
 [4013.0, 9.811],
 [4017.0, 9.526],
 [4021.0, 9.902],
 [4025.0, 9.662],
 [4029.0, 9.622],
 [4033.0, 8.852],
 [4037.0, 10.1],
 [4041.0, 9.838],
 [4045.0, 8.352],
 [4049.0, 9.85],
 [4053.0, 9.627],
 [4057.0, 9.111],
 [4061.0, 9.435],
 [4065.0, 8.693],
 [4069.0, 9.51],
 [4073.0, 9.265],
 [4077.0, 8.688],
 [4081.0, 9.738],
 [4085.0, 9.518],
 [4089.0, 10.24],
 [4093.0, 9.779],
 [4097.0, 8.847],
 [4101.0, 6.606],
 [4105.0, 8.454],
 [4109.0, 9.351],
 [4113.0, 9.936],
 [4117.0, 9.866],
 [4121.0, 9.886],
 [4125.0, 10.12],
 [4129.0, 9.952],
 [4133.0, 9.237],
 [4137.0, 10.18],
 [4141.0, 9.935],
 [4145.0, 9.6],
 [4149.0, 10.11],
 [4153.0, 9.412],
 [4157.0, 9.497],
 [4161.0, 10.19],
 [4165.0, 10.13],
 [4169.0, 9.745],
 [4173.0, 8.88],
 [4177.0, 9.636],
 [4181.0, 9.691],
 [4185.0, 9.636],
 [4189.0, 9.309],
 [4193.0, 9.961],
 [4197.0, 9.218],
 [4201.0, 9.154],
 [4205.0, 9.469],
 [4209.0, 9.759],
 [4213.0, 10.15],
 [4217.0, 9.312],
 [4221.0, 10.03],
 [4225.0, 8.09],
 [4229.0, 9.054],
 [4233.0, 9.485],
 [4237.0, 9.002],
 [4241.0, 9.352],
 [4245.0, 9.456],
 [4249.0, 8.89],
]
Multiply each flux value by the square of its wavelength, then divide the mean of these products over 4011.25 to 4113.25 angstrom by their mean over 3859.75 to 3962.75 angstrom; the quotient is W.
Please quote 1.40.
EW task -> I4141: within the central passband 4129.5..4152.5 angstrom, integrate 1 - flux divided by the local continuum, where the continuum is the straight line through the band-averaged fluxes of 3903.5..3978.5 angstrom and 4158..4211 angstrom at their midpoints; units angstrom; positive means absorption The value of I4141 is -2.0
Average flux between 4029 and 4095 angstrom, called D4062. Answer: 9.42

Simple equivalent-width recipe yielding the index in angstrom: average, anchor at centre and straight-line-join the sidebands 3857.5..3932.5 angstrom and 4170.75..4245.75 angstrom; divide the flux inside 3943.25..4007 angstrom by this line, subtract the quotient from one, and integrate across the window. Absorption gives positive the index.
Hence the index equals 3.9 angstrom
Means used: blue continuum 7.5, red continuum 9.4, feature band 7.51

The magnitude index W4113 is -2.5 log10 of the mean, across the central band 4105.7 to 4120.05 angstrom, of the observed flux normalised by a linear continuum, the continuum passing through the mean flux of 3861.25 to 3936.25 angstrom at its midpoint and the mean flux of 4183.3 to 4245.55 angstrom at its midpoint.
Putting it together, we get -0.11 mag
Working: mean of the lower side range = 7.22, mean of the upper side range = 9.4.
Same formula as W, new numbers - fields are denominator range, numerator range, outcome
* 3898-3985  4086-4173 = 1.60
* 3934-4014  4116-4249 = 1.44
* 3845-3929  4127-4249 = 1.42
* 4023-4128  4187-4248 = 1.07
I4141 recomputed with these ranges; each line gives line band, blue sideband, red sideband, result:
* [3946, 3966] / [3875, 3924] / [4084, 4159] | 2.4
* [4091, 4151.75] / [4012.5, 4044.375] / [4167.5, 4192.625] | 0.6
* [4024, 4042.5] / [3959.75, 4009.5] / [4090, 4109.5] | -3.7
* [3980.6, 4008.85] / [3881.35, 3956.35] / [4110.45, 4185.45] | -4.8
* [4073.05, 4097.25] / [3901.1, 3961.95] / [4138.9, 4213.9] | -2.6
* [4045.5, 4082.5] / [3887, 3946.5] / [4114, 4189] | -3.1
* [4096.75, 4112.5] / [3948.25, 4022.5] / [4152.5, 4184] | 1.2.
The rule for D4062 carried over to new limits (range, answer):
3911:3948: 6.05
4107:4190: 9.73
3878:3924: 7.66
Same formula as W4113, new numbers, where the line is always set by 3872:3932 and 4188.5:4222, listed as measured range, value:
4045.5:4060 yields -0.116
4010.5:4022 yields -0.190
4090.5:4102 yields 0.016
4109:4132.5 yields -0.103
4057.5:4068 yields -0.073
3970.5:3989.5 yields 0.044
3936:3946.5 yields 0.320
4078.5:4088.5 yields -0.118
